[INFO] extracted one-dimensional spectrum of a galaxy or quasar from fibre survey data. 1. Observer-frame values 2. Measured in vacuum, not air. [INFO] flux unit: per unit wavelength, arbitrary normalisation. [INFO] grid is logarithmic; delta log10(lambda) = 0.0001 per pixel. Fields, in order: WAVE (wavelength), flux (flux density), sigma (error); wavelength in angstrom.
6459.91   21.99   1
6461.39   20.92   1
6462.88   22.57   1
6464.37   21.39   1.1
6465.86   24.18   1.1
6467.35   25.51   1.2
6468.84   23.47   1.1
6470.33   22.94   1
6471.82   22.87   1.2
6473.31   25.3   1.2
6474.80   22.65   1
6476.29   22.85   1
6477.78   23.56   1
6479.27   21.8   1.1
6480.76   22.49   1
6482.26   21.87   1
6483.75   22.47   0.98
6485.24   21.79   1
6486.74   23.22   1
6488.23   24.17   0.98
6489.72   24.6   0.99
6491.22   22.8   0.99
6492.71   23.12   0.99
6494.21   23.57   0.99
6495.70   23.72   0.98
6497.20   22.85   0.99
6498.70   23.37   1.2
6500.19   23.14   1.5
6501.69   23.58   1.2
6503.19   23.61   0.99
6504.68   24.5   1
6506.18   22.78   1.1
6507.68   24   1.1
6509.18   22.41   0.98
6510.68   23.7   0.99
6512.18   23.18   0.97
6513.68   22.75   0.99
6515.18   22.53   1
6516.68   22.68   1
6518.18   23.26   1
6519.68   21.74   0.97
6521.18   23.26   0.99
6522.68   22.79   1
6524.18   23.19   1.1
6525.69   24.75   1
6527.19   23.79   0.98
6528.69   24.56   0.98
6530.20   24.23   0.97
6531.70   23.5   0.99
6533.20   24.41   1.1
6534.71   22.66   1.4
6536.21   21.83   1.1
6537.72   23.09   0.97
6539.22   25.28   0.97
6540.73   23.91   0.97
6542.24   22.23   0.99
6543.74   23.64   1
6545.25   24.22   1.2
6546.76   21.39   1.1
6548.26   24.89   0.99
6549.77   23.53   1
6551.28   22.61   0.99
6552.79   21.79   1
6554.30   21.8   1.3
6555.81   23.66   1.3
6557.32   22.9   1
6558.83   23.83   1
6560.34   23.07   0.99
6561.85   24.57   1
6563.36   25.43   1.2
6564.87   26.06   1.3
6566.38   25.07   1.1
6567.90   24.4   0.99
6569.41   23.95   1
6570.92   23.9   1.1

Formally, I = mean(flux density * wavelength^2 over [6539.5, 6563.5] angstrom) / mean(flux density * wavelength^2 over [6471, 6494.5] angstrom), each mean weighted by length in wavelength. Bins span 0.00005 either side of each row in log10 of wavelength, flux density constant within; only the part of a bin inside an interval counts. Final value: 1.03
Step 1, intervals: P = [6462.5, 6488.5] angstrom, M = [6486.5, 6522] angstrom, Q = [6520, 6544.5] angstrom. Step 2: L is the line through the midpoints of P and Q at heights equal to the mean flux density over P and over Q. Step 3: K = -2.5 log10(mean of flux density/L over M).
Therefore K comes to 0.00 mag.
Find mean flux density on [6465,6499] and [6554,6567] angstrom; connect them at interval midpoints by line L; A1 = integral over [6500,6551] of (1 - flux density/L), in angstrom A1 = 0.8 angstrom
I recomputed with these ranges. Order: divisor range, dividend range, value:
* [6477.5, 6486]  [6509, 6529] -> 1.05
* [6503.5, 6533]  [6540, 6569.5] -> 1.02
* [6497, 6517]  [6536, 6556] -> 1.01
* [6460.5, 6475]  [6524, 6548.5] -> 1.04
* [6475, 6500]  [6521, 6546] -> 1.04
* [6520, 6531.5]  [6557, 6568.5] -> 1.04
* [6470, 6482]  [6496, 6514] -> 1.02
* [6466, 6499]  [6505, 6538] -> 1.01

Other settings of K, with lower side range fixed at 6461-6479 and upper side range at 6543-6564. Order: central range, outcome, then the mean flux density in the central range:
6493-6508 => -0.01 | 23.5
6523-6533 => -0.03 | 24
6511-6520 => 0.02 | 22.8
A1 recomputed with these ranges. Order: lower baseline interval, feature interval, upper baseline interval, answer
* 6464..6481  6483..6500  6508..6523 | -0.1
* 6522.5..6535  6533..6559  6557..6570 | 1.0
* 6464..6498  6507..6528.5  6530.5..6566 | 0.2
